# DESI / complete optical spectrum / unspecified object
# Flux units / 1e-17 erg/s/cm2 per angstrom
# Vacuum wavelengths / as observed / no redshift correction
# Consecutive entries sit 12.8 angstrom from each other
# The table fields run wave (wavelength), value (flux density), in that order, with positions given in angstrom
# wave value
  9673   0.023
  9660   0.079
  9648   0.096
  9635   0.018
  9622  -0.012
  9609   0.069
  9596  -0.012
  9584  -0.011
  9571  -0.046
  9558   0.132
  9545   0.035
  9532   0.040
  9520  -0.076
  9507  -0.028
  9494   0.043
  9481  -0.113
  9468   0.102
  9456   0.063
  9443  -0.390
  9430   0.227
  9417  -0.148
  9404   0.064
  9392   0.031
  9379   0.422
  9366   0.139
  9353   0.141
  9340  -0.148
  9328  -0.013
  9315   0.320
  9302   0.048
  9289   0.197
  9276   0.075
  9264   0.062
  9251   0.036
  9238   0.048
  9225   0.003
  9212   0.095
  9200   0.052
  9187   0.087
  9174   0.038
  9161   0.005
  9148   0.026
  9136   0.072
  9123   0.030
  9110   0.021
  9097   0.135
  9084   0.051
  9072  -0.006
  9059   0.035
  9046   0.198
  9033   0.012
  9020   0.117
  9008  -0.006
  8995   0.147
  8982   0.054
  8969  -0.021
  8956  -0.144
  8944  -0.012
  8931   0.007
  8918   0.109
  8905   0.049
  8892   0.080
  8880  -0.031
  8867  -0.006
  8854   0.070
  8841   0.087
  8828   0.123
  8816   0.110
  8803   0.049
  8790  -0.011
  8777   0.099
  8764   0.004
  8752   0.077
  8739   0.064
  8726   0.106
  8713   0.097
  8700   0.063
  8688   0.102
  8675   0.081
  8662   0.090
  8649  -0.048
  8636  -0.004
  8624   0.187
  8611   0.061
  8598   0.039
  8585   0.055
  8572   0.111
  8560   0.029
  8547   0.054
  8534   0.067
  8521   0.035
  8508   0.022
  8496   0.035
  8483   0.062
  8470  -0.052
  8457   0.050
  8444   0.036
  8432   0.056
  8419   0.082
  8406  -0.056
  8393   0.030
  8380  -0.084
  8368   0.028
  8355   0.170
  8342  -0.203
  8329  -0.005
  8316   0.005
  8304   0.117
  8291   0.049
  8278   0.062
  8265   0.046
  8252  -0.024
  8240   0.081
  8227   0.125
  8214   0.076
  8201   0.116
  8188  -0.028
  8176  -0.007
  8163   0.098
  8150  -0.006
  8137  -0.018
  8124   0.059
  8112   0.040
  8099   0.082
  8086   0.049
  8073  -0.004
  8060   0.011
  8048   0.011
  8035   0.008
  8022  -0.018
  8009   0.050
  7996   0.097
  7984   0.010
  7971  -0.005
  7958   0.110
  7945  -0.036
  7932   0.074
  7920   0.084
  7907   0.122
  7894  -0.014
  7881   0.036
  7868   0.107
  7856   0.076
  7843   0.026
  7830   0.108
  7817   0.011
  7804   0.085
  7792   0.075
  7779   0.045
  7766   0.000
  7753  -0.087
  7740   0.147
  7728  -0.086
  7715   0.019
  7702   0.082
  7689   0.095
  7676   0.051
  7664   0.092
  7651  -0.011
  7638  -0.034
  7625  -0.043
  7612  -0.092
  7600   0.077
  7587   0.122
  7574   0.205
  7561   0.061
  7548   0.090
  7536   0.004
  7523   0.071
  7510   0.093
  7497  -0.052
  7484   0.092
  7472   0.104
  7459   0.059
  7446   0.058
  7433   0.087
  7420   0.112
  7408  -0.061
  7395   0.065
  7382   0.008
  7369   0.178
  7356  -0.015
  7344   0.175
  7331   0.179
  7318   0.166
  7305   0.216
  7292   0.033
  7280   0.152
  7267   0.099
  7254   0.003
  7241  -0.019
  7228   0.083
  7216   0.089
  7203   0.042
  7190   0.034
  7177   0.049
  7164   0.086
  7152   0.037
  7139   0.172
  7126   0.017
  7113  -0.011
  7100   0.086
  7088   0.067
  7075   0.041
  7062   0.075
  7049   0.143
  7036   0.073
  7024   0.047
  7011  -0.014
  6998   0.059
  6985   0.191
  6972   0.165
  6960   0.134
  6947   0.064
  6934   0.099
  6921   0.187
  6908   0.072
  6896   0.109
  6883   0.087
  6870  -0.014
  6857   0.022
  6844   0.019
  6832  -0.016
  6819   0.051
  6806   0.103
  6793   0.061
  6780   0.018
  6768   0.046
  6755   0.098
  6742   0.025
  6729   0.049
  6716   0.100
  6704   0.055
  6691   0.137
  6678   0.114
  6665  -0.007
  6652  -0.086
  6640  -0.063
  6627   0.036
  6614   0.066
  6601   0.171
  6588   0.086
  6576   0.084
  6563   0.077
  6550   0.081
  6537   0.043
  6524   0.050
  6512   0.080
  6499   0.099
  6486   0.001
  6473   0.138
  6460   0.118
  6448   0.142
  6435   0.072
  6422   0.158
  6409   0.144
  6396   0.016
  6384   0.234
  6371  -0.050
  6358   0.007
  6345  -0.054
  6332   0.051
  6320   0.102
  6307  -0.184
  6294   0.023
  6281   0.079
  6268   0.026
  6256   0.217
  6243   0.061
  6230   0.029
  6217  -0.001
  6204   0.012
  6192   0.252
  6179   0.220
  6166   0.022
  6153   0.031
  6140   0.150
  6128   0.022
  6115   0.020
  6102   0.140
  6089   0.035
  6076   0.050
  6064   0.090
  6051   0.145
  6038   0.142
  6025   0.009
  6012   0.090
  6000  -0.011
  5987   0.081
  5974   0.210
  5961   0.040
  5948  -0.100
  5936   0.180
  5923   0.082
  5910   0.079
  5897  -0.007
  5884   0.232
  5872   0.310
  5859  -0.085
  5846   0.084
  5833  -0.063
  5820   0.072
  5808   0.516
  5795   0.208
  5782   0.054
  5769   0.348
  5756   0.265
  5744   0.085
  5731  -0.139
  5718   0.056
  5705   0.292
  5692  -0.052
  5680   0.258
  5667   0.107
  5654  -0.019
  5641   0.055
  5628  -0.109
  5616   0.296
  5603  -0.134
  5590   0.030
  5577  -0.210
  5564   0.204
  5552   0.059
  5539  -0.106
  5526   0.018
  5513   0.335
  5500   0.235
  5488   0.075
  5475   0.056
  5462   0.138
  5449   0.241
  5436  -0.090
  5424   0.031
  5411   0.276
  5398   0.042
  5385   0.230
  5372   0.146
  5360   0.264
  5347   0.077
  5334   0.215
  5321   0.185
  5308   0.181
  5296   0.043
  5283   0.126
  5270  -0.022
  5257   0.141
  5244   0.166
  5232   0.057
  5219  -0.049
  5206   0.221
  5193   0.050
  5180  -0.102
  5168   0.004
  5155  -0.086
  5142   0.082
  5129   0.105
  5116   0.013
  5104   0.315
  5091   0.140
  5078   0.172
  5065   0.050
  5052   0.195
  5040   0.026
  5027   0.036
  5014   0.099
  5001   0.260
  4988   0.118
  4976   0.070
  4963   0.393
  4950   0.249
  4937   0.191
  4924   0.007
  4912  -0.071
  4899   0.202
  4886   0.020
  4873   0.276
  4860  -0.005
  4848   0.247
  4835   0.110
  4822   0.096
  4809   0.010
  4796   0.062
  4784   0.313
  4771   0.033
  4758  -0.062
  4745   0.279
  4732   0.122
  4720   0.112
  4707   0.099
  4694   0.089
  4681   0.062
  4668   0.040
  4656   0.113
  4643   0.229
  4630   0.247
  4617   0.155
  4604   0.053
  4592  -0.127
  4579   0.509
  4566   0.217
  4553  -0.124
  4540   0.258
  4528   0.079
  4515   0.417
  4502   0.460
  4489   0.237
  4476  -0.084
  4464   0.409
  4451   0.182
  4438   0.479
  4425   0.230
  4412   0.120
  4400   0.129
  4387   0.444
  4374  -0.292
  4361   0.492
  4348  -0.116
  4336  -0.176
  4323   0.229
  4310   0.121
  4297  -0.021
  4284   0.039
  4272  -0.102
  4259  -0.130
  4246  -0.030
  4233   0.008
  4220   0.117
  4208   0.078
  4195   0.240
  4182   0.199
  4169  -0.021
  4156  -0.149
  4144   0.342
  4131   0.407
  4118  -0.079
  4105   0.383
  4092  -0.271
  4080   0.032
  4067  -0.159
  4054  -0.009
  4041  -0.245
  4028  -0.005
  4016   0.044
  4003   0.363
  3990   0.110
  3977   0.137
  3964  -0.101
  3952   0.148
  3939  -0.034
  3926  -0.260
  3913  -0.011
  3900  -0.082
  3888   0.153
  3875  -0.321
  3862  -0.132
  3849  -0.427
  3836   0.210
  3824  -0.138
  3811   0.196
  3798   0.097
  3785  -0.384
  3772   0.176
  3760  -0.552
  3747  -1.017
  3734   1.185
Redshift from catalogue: 0.112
